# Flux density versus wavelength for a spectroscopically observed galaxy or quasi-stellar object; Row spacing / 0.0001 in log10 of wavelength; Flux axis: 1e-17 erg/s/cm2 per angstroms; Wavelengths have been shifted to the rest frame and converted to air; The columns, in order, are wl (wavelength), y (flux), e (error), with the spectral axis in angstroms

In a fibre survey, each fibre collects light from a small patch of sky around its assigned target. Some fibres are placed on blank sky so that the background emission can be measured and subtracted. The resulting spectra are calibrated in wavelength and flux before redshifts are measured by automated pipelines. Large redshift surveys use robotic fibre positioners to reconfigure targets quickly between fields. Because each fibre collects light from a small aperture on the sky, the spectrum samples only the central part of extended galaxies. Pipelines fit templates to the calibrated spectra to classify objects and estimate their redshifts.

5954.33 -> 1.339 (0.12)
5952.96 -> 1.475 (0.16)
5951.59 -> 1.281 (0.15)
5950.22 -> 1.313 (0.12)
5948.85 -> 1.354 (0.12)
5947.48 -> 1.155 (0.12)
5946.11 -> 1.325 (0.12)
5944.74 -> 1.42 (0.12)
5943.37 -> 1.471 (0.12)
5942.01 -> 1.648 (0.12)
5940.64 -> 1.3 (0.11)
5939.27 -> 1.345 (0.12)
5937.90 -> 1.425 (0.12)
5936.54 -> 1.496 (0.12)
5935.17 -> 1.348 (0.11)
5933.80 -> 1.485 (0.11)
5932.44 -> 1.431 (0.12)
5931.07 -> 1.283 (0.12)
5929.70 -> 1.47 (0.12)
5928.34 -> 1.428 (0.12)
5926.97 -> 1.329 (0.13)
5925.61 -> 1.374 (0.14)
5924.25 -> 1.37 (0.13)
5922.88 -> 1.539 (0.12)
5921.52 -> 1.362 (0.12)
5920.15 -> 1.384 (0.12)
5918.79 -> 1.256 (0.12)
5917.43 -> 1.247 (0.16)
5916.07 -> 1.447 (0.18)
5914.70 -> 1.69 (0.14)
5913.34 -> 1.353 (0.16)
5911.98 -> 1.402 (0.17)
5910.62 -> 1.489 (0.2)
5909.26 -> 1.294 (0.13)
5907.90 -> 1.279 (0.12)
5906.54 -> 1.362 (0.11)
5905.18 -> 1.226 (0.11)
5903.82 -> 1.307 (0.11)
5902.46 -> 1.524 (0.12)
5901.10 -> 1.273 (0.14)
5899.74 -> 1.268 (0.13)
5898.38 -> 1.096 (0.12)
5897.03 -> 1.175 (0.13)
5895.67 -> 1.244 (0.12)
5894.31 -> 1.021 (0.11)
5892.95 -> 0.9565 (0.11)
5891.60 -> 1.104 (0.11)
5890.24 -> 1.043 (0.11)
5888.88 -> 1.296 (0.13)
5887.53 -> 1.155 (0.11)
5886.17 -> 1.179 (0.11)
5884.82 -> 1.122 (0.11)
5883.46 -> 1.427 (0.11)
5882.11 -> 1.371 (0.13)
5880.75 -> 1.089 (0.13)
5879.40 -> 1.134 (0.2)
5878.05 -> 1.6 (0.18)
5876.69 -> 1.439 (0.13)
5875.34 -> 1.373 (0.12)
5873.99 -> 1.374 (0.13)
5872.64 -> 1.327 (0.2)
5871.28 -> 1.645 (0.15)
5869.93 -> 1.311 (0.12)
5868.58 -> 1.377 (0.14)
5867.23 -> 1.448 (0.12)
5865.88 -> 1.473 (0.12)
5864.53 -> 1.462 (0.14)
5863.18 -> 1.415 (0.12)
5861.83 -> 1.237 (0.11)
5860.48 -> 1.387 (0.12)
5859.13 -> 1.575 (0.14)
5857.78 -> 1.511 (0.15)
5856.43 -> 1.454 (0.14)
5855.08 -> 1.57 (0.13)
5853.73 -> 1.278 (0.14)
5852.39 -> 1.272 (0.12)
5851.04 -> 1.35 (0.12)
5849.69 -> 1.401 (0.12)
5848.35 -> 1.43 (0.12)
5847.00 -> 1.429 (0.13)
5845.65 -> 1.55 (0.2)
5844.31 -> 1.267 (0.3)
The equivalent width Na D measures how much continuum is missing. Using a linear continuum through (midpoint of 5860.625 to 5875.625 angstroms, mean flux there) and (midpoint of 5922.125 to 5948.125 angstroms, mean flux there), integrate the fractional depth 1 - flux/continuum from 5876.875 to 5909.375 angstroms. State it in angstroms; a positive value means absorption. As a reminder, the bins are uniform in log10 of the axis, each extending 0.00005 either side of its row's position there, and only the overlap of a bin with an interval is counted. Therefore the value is 3.9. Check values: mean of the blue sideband 1.4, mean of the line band 1.23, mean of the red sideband 1.4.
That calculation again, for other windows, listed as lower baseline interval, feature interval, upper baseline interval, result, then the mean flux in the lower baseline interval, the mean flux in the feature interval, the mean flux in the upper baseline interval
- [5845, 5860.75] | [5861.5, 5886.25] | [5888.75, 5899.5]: -1.81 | 1.43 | 1.36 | 1.11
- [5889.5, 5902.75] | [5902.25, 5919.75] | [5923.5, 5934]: -1.46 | 1.16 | 1.37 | 1.39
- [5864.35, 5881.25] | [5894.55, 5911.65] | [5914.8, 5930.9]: 1.23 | 1.39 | 1.29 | 1.39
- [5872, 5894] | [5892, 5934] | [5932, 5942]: 0.40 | 1.25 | 1.33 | 1.42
